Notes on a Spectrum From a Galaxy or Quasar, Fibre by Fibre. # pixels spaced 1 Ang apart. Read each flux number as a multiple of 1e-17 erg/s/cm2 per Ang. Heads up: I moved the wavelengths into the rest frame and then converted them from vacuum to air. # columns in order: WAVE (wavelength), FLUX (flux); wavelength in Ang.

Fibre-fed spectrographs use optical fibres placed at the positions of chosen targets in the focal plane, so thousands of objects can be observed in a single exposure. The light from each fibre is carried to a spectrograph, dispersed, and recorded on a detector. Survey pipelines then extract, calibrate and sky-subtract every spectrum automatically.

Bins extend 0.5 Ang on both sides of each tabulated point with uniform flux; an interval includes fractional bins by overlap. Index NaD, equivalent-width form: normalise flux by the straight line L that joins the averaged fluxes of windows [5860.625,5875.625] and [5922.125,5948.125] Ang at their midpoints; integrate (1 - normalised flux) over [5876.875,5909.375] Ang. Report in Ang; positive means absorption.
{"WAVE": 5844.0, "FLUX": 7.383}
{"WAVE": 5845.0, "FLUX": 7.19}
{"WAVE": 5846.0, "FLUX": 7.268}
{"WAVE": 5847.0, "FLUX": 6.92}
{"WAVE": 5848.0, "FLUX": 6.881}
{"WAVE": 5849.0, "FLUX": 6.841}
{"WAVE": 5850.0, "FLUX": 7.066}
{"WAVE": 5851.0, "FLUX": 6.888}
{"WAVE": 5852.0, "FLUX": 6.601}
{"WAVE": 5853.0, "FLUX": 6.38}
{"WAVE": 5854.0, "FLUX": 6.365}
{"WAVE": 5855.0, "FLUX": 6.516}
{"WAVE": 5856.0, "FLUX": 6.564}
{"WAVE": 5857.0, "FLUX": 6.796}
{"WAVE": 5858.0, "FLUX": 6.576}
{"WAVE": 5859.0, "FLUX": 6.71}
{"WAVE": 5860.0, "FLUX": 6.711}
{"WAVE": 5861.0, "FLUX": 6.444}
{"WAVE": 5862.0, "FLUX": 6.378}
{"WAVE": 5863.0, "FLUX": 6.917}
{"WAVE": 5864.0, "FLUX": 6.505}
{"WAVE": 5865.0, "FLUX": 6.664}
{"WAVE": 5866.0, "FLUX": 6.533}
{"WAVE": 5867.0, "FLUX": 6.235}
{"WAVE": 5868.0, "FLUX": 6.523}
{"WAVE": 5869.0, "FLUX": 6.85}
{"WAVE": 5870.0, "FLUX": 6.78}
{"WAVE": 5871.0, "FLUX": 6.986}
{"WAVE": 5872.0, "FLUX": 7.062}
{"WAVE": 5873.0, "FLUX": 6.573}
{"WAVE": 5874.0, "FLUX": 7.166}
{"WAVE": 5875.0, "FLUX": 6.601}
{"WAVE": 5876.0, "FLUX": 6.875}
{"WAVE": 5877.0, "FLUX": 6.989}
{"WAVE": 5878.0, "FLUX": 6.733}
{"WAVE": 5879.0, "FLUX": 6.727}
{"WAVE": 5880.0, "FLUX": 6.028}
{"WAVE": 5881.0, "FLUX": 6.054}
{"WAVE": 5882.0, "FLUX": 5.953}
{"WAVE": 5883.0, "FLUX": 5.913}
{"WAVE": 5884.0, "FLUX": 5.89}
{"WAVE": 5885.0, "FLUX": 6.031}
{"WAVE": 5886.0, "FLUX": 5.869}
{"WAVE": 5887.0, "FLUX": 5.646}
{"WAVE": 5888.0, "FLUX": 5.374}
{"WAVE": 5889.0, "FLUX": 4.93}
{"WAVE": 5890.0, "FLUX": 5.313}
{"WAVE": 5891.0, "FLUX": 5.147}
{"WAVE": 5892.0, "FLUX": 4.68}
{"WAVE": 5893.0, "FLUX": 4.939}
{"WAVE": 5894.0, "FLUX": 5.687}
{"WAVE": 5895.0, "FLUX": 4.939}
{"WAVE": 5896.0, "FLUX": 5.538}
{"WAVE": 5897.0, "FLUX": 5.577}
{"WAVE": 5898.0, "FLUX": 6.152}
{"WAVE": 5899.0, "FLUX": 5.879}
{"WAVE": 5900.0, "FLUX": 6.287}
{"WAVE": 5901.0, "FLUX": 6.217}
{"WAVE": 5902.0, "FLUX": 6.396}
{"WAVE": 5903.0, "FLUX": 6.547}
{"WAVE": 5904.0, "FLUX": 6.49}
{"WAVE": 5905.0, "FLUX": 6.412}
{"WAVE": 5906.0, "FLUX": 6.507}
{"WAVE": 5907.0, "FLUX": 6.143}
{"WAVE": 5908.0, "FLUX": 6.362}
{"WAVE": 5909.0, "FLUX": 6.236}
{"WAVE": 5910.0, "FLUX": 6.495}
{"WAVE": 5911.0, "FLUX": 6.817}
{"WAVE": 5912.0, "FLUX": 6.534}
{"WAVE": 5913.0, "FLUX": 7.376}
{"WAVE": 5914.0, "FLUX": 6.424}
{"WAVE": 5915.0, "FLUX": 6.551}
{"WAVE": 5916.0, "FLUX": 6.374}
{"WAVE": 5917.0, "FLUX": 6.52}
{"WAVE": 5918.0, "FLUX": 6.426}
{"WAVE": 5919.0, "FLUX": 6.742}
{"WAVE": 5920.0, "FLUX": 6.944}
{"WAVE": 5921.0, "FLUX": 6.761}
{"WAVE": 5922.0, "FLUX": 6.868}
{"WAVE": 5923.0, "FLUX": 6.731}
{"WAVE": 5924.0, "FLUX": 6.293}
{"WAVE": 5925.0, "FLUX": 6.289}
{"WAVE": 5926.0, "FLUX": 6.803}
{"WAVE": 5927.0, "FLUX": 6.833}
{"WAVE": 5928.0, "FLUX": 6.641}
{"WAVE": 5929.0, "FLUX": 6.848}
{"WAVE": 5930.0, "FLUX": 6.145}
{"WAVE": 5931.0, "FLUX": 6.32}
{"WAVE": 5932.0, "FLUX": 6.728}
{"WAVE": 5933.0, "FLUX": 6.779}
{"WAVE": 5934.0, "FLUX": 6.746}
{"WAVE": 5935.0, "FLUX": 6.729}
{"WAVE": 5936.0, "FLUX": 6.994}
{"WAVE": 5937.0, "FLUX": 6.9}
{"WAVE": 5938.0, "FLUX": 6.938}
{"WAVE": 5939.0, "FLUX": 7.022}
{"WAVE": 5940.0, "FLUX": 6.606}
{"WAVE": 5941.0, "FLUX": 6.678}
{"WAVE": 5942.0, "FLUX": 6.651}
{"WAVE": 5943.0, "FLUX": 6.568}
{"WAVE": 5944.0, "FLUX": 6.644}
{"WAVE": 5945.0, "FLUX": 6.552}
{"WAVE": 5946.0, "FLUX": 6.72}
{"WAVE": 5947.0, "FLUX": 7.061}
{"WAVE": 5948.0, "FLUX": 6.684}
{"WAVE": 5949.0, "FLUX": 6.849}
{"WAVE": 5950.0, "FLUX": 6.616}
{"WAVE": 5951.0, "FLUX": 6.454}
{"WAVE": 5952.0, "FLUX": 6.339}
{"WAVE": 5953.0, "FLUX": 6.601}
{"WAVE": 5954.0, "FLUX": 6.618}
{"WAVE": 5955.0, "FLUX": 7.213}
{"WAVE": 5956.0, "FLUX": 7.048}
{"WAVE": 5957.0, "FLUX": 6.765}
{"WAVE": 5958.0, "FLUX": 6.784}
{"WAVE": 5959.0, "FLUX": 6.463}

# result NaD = 3.8 Ang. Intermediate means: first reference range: 6.68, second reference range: 6.69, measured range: 5.91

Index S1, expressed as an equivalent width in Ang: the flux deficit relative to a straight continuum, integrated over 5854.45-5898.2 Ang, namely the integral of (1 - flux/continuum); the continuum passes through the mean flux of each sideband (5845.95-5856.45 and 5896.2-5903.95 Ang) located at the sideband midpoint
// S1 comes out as 1.58 Ang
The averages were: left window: 6.73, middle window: 6.21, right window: 6.15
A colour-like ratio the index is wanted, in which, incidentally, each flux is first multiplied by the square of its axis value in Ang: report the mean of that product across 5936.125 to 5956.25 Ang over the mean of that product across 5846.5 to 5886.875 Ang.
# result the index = 1.05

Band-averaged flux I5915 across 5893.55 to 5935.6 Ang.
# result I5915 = 6.43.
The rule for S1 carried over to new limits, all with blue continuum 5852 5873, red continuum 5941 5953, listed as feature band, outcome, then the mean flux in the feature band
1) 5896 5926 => 0.8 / 6.45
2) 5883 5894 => 2.0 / 5.42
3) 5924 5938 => -0.1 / 6.67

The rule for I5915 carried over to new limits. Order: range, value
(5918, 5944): 6.7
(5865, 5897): 6.08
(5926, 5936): 6.67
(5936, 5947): 6.76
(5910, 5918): 6.63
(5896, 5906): 6.2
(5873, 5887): 6.35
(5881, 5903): 5.67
